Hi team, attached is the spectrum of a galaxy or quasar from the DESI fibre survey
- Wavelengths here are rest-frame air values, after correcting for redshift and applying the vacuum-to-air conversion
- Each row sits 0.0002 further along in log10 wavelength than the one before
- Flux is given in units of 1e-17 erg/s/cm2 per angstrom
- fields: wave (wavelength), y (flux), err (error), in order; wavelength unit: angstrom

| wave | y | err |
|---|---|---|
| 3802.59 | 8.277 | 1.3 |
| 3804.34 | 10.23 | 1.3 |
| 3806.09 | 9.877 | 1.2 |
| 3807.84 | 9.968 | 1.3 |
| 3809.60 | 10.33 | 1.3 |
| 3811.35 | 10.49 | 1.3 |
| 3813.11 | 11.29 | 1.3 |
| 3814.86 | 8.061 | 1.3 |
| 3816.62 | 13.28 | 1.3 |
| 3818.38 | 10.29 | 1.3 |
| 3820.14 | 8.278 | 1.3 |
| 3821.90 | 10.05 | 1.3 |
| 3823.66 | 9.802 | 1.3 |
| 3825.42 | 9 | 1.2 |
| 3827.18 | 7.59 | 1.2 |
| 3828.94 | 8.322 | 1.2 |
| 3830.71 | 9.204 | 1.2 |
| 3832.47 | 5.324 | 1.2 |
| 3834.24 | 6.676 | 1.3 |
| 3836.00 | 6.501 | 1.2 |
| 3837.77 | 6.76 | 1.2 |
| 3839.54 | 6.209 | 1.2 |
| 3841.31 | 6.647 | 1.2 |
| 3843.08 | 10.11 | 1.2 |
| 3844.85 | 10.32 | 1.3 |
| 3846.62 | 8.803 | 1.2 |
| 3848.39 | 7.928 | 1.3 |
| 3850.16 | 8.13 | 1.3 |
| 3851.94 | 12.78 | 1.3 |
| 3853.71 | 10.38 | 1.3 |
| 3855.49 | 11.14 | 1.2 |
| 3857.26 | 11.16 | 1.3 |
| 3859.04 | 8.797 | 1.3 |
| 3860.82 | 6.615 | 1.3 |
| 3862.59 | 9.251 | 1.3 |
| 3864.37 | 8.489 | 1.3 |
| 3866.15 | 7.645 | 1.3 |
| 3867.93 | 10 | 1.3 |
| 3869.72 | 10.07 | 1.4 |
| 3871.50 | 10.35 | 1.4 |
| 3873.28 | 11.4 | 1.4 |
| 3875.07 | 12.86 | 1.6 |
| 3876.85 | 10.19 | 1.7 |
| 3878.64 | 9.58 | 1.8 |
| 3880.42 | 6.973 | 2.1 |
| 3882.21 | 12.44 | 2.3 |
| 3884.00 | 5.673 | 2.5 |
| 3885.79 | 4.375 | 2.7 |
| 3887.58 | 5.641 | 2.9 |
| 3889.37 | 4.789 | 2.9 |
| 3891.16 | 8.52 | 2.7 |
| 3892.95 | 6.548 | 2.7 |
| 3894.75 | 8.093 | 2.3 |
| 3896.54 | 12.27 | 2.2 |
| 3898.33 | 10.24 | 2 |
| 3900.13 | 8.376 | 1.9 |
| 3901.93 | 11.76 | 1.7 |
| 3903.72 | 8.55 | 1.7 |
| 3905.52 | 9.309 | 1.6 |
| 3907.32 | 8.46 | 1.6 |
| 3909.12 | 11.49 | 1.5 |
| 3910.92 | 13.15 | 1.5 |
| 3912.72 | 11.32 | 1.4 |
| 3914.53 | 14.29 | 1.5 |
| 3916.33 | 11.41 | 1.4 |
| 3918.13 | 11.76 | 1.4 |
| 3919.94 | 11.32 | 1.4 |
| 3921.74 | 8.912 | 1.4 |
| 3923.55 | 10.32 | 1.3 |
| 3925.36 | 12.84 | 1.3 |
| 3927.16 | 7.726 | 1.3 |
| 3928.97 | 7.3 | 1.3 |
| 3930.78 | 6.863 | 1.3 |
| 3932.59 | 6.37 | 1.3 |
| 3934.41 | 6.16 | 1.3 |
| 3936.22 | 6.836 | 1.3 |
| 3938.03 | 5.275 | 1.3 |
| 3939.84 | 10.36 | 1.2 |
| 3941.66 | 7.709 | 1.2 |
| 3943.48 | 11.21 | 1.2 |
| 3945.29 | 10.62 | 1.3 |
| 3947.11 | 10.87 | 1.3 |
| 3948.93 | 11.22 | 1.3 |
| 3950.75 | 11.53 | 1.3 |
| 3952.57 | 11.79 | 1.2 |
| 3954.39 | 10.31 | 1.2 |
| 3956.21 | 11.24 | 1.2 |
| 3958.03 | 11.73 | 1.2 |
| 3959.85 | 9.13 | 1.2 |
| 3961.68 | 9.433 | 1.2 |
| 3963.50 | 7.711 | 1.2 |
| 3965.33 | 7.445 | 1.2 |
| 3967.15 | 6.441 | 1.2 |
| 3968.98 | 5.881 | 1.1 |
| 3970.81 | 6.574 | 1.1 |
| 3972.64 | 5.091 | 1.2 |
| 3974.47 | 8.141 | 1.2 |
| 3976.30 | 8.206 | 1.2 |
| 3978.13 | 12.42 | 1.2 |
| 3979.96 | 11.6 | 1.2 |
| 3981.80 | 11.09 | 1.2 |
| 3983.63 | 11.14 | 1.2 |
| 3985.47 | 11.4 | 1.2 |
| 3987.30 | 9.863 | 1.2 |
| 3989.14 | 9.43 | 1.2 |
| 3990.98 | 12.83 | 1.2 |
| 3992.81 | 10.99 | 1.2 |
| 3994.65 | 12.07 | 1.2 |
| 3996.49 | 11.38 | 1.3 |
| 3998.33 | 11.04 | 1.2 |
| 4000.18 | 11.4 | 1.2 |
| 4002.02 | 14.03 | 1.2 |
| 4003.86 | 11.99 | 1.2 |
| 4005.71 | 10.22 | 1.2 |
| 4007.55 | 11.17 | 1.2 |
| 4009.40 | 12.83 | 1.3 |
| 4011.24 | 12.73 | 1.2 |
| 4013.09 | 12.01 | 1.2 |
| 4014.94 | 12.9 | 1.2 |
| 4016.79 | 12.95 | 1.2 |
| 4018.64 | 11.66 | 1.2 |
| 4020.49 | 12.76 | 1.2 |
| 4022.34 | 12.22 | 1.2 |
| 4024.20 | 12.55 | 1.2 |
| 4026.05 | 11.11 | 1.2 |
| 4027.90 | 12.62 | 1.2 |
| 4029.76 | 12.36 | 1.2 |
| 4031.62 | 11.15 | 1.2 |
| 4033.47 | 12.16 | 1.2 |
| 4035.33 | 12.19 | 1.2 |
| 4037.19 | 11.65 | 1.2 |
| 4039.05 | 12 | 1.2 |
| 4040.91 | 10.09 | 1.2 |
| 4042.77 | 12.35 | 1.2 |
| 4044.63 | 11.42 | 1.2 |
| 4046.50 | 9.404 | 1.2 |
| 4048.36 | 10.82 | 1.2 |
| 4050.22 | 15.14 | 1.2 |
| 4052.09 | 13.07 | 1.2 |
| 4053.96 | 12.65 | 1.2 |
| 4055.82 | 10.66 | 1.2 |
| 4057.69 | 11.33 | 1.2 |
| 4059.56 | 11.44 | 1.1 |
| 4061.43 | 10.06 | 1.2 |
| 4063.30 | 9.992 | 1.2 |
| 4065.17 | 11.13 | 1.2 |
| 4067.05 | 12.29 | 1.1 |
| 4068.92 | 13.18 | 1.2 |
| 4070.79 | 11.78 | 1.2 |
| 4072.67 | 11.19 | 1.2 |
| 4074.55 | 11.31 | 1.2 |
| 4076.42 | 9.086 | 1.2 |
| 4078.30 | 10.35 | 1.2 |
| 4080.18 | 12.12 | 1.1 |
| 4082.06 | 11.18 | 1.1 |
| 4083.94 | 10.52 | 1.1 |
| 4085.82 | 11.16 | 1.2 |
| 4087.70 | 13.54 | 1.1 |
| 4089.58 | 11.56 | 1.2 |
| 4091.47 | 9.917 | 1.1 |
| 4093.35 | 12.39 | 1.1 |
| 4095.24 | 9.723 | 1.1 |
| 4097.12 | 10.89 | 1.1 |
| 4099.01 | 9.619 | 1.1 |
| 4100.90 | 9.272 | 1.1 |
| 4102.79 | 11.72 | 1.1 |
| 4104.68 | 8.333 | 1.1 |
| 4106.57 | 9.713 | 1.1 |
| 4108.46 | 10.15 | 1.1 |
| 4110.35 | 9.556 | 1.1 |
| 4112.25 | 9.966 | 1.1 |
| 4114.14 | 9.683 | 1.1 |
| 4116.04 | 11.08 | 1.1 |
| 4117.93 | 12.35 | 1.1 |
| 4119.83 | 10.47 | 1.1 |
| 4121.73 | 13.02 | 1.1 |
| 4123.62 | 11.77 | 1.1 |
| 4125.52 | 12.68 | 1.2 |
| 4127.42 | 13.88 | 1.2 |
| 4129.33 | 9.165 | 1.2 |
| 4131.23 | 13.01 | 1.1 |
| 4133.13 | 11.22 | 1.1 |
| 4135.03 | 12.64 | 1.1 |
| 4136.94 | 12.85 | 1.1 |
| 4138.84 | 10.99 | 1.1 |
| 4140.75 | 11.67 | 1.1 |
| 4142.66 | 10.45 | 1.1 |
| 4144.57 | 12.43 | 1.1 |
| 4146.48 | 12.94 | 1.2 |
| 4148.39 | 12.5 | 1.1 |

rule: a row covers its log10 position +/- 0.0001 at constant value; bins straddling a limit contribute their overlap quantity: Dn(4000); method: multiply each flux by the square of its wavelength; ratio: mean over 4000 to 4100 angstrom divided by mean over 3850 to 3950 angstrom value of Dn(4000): 1.3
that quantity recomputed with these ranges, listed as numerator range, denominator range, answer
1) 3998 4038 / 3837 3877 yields 1.40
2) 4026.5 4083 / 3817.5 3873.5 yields 1.45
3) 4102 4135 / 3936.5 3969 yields 1.27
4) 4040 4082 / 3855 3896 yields 1.43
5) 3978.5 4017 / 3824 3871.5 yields 1.45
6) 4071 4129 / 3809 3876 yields 1.35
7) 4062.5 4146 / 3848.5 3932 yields 1.30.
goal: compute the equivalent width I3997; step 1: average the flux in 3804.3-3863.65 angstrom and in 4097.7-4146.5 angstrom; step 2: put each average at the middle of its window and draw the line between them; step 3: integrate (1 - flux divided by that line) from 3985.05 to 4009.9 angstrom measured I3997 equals -2.90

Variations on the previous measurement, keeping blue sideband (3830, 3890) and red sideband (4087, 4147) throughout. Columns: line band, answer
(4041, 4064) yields -2.1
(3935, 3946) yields 1.0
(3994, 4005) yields -2.1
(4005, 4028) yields -4.4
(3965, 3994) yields 1.4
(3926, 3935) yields 2.2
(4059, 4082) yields -0.9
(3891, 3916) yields -3.2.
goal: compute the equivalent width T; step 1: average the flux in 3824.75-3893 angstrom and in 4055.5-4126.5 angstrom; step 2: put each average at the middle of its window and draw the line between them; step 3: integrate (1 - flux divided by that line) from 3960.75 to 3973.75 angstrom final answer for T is 3.6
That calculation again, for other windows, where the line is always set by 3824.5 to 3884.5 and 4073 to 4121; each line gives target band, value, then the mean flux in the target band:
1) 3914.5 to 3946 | 1.1 angstrom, 9.15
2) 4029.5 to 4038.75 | -1.5 angstrom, 11.9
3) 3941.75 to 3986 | 0.4 angstrom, 9.62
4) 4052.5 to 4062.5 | -0.9 angstrom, 11.3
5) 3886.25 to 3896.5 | 2.4 angstrom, 7.08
